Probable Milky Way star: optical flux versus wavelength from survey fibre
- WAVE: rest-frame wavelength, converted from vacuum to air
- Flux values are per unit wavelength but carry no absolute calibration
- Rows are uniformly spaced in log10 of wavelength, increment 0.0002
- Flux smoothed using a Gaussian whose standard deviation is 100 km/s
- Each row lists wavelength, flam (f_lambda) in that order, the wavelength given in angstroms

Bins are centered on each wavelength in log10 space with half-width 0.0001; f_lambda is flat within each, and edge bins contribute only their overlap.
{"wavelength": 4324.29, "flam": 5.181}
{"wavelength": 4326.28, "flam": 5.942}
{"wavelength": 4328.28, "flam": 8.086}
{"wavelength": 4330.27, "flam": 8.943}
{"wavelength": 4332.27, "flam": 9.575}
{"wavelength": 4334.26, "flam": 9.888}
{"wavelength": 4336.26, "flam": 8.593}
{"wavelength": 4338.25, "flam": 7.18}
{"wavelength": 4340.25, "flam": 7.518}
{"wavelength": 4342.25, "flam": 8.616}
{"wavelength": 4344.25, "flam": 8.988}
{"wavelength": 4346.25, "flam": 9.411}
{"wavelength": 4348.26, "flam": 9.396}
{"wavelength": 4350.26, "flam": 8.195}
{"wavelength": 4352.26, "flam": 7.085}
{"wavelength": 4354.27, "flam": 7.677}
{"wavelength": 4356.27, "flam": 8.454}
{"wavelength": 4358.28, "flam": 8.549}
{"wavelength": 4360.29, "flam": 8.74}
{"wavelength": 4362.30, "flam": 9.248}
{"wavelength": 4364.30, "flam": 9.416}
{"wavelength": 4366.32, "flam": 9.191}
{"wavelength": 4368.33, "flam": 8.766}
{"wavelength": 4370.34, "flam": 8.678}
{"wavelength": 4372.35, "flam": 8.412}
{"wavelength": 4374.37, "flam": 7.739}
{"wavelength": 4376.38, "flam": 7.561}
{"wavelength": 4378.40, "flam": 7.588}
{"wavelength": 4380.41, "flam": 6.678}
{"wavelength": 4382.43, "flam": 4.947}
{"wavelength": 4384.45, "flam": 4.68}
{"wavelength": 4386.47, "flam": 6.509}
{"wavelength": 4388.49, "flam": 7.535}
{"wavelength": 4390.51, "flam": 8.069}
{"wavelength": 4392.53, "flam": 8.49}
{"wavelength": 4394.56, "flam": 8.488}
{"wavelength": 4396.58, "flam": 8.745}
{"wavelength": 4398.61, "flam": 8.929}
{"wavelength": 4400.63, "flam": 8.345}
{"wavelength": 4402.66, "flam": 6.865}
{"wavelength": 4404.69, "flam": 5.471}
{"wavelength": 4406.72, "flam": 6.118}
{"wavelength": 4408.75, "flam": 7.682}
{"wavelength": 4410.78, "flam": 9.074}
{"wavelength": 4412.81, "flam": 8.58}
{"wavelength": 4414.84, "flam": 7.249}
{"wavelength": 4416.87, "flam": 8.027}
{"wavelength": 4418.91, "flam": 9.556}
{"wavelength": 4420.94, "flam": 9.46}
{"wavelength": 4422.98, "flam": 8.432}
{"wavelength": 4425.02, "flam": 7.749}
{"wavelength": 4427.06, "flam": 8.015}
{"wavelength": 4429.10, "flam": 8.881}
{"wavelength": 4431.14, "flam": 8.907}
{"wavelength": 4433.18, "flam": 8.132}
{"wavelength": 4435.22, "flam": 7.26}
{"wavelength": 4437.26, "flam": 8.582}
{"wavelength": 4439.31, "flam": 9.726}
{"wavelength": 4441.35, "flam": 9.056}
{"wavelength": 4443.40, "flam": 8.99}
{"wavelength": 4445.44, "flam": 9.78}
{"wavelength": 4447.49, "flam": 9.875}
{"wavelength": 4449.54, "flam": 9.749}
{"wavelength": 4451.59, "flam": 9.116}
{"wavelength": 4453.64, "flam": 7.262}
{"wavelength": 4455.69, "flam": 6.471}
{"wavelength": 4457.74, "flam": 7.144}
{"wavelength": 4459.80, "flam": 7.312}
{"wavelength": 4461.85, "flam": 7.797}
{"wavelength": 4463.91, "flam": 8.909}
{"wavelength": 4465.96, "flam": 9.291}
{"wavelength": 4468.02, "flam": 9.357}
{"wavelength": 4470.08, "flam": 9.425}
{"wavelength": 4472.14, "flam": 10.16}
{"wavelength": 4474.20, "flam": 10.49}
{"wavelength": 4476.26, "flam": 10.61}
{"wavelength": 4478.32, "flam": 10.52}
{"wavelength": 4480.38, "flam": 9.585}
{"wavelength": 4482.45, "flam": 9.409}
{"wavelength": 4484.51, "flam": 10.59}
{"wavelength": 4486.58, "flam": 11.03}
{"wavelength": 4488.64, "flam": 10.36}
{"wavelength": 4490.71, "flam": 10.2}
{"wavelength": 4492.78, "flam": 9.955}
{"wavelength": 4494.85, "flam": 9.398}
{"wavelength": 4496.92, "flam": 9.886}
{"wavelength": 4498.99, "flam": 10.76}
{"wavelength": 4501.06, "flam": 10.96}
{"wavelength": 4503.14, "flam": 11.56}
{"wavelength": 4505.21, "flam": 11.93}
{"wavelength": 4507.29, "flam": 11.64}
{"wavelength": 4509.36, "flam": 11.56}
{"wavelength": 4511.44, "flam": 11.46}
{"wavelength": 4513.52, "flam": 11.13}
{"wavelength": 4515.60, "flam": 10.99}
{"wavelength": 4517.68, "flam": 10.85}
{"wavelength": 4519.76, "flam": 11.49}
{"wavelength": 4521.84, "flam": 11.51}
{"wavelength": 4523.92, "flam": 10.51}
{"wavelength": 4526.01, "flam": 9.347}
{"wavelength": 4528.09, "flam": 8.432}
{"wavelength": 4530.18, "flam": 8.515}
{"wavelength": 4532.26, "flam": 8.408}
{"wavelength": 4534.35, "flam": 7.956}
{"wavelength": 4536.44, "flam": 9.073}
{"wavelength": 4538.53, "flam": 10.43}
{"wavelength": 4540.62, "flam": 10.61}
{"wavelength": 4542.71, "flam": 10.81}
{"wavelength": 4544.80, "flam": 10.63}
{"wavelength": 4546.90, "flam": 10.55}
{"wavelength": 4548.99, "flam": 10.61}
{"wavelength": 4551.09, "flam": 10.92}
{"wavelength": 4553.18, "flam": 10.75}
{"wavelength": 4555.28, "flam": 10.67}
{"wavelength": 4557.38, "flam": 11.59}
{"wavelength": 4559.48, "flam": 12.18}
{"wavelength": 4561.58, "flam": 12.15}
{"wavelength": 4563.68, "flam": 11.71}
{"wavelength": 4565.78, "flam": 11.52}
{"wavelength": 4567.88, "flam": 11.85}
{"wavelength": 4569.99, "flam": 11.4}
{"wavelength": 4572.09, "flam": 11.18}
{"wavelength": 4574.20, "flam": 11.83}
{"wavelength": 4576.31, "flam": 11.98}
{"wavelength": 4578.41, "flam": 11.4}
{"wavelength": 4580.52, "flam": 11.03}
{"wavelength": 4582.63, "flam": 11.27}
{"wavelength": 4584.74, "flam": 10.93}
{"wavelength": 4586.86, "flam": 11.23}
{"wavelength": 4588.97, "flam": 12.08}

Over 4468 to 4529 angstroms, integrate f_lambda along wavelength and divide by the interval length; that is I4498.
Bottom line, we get 10.5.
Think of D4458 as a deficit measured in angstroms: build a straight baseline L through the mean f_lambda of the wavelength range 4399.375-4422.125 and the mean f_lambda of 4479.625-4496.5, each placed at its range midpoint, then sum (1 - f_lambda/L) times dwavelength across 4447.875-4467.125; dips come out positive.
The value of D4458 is 2.1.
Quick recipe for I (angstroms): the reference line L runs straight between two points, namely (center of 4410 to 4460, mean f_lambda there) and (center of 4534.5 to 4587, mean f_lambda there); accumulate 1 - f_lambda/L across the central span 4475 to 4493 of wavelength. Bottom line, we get -1.4 angstroms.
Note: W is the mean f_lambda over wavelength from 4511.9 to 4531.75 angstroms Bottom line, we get 10.3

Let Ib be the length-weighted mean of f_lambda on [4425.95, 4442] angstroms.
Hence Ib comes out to 8.56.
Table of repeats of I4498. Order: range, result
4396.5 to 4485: 8.64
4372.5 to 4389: 6.72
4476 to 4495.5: 10.2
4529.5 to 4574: 10.7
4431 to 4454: 8.92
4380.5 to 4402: 7.43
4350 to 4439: 7.98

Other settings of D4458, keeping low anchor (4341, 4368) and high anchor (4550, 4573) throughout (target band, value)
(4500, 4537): 1.5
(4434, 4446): 1.2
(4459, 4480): 1.7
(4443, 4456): 1.4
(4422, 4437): 2.3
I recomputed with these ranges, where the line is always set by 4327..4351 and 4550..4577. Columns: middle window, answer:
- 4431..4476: 5.9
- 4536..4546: 0.7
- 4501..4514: -0.9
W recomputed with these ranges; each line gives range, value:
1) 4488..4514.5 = 10.8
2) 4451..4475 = 8.53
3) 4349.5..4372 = 8.55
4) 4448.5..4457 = 8.12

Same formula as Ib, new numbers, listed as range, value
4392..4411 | 7.75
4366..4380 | 8.17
